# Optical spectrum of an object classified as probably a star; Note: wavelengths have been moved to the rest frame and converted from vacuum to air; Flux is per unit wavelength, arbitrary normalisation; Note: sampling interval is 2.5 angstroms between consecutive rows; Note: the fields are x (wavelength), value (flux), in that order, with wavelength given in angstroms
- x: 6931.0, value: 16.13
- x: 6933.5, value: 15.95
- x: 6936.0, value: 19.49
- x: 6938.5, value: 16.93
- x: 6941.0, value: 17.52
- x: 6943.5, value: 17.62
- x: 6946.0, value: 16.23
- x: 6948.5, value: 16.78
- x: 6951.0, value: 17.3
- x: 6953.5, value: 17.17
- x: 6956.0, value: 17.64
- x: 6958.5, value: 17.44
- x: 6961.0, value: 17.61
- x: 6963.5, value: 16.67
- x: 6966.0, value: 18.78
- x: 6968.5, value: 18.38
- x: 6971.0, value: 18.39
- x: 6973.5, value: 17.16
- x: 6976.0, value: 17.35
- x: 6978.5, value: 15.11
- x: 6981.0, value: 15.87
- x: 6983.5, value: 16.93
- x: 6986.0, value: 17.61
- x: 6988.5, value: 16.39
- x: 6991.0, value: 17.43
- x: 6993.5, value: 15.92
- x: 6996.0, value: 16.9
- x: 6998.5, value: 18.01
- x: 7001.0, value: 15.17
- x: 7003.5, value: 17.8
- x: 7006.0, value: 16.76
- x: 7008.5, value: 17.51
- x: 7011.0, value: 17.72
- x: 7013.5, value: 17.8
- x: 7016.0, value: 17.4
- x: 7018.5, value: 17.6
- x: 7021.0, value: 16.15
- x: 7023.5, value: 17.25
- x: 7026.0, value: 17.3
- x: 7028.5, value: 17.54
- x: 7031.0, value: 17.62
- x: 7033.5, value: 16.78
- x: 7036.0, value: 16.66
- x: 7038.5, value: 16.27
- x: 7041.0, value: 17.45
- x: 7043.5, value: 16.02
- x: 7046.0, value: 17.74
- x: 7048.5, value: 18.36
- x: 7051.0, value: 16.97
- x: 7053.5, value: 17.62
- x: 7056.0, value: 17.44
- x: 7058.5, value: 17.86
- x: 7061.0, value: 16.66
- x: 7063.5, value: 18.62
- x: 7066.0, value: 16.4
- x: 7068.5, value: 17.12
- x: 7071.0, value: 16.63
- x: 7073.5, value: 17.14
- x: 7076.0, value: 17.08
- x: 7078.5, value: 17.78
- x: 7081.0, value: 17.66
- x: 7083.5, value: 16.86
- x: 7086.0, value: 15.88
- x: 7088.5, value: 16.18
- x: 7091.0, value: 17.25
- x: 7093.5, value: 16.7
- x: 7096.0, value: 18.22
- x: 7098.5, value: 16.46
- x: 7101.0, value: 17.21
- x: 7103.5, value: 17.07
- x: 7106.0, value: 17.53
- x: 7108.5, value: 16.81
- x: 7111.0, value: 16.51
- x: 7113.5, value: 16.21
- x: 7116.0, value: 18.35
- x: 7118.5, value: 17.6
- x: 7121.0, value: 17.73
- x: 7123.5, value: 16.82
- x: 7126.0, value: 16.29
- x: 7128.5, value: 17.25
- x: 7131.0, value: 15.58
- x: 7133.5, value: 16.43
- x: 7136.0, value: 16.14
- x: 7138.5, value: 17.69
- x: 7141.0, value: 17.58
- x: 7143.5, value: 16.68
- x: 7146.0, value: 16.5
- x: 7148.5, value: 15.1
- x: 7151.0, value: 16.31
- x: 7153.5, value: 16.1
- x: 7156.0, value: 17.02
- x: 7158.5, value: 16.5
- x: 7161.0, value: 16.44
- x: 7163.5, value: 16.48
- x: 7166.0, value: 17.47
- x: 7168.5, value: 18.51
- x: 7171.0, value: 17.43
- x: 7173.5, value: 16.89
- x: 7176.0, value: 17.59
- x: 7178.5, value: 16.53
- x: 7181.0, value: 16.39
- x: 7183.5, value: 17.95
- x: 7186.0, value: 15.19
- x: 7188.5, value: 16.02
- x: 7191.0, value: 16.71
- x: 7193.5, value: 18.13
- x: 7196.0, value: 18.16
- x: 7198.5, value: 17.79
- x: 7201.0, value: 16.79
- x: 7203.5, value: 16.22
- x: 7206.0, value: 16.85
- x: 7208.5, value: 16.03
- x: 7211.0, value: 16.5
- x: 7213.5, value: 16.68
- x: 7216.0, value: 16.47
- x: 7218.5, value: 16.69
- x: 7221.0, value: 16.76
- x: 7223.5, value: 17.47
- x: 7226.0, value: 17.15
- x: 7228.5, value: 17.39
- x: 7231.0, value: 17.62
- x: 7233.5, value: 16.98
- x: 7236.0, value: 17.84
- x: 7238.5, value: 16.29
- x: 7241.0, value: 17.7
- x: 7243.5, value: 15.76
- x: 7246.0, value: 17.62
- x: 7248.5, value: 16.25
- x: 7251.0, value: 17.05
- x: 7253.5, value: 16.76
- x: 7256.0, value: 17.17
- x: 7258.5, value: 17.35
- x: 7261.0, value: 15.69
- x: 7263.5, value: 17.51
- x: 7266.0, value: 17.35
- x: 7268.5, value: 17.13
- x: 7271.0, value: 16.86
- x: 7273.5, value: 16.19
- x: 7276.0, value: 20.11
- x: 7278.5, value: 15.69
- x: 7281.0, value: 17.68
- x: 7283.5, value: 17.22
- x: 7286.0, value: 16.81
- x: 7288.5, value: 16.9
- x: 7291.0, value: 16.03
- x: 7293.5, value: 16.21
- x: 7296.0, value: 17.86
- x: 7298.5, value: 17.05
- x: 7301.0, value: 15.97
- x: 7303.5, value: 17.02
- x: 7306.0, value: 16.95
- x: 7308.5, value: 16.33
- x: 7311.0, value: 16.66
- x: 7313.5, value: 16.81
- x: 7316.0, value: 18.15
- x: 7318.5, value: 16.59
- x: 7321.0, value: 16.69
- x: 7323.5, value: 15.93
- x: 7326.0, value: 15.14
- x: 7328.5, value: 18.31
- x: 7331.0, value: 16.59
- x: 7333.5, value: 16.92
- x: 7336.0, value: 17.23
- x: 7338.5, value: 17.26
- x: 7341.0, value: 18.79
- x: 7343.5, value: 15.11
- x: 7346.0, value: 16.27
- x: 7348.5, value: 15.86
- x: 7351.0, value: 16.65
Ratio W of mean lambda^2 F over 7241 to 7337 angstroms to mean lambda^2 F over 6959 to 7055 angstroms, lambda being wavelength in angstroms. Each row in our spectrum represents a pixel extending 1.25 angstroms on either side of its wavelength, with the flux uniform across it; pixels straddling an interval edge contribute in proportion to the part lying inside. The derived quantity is 1.1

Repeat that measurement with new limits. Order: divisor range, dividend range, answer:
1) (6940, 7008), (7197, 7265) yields 1.06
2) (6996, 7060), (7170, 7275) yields 1.04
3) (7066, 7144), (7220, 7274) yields 1.04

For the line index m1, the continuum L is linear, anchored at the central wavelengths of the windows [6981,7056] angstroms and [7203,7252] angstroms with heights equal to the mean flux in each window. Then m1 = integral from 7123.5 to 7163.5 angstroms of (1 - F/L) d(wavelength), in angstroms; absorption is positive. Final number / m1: 1.1 angstroms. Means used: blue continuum 17.1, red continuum 16.9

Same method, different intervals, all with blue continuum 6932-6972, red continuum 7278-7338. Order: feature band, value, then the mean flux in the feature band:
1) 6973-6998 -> 1.0 angstroms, 16.7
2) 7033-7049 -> 0.3 angstroms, 17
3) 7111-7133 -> 0.3 angstroms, 16.9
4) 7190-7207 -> -0.2 angstroms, 17.2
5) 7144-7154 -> 0.6 angstroms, 16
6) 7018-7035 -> 0.2 angstroms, 17.2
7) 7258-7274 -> 0.0 angstroms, 16.9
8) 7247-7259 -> 0.0 angstroms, 16.9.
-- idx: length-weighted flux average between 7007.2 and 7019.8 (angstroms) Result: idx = 17.6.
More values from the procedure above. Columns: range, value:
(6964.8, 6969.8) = 18.6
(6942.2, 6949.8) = 16.9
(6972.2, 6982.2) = 16.4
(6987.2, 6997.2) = 16.7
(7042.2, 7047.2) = 16.9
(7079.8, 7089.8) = 16.6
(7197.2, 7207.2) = 16.9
